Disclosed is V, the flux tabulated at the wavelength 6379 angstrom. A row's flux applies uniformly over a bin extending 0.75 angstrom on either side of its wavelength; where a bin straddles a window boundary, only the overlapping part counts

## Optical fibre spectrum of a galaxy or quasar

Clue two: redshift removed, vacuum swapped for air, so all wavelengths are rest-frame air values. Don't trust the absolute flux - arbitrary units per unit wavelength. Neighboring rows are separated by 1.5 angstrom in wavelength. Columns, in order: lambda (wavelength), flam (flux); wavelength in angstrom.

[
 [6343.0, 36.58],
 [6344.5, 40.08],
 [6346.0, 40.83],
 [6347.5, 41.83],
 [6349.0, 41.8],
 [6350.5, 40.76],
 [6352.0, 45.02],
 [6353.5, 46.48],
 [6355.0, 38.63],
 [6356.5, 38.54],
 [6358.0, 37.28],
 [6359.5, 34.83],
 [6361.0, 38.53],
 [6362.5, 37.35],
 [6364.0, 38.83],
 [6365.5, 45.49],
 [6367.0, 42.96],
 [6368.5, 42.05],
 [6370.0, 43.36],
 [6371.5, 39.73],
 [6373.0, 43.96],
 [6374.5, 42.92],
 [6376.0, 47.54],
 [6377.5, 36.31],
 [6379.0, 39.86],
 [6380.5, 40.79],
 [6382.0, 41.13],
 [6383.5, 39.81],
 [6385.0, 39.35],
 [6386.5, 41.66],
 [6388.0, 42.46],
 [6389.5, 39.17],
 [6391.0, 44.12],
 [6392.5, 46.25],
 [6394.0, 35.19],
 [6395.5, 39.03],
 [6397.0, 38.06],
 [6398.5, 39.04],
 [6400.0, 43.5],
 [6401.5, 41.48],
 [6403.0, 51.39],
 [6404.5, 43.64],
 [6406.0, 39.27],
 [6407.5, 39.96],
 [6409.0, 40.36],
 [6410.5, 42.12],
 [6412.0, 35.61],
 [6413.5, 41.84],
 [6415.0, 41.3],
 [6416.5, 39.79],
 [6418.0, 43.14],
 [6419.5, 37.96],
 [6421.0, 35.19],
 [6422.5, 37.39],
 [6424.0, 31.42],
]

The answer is 39.86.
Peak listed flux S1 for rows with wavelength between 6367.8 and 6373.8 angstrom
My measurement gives 43.96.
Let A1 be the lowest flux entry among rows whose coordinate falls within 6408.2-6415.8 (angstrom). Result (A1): 35.61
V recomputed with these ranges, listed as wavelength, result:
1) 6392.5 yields 46.25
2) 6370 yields 43.36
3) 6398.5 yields 39.04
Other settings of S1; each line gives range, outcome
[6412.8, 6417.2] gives 41.84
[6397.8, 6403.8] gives 51.39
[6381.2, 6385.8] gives 41.13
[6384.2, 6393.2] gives 46.25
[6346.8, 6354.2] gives 46.48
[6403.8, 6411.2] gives 43.64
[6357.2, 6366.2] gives 45.49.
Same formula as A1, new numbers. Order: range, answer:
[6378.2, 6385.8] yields 39.35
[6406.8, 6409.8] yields 39.96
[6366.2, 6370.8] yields 42.05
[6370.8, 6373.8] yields 39.73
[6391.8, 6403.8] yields 35.19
